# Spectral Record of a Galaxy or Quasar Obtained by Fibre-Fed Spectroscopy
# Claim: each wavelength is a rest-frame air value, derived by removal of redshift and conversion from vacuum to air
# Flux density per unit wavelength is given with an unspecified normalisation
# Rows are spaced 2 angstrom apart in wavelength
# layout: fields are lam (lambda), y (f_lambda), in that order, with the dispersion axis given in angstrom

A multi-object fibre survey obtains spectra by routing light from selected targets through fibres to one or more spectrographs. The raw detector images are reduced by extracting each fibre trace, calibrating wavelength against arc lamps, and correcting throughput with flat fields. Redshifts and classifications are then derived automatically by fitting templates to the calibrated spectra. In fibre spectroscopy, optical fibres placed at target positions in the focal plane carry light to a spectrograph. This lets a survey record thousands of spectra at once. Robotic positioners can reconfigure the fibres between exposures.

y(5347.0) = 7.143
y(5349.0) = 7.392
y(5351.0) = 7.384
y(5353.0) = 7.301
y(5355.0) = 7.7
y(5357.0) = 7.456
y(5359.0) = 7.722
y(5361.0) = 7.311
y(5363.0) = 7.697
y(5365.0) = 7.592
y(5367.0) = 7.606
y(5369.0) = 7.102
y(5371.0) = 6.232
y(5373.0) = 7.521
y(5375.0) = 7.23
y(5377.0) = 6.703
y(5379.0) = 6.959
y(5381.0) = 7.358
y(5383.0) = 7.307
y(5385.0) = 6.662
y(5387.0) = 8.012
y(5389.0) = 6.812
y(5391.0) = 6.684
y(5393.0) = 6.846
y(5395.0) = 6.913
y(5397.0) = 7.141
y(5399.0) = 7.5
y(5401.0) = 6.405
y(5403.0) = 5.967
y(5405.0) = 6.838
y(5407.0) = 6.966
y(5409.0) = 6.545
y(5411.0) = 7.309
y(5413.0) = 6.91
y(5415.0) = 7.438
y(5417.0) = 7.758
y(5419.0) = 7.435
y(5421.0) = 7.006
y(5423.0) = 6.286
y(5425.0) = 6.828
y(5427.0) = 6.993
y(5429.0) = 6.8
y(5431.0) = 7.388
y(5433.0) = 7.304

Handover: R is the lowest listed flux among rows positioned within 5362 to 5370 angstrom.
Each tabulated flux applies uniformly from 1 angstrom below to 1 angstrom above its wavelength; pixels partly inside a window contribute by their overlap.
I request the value 7.102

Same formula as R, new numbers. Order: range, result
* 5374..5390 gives 6.662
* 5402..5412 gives 5.967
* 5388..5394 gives 6.684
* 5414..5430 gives 6.286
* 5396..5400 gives 7.141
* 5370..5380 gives 6.232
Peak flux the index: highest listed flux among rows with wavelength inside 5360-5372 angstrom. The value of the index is 7.697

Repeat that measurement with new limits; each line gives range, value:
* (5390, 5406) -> 7.5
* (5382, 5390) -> 8.012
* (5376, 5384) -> 7.358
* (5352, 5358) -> 7.7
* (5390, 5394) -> 6.846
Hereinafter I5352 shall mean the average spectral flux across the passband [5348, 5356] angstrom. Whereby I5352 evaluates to 7.44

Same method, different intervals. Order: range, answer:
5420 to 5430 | 6.78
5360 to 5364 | 7.5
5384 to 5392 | 7.04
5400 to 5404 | 6.19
